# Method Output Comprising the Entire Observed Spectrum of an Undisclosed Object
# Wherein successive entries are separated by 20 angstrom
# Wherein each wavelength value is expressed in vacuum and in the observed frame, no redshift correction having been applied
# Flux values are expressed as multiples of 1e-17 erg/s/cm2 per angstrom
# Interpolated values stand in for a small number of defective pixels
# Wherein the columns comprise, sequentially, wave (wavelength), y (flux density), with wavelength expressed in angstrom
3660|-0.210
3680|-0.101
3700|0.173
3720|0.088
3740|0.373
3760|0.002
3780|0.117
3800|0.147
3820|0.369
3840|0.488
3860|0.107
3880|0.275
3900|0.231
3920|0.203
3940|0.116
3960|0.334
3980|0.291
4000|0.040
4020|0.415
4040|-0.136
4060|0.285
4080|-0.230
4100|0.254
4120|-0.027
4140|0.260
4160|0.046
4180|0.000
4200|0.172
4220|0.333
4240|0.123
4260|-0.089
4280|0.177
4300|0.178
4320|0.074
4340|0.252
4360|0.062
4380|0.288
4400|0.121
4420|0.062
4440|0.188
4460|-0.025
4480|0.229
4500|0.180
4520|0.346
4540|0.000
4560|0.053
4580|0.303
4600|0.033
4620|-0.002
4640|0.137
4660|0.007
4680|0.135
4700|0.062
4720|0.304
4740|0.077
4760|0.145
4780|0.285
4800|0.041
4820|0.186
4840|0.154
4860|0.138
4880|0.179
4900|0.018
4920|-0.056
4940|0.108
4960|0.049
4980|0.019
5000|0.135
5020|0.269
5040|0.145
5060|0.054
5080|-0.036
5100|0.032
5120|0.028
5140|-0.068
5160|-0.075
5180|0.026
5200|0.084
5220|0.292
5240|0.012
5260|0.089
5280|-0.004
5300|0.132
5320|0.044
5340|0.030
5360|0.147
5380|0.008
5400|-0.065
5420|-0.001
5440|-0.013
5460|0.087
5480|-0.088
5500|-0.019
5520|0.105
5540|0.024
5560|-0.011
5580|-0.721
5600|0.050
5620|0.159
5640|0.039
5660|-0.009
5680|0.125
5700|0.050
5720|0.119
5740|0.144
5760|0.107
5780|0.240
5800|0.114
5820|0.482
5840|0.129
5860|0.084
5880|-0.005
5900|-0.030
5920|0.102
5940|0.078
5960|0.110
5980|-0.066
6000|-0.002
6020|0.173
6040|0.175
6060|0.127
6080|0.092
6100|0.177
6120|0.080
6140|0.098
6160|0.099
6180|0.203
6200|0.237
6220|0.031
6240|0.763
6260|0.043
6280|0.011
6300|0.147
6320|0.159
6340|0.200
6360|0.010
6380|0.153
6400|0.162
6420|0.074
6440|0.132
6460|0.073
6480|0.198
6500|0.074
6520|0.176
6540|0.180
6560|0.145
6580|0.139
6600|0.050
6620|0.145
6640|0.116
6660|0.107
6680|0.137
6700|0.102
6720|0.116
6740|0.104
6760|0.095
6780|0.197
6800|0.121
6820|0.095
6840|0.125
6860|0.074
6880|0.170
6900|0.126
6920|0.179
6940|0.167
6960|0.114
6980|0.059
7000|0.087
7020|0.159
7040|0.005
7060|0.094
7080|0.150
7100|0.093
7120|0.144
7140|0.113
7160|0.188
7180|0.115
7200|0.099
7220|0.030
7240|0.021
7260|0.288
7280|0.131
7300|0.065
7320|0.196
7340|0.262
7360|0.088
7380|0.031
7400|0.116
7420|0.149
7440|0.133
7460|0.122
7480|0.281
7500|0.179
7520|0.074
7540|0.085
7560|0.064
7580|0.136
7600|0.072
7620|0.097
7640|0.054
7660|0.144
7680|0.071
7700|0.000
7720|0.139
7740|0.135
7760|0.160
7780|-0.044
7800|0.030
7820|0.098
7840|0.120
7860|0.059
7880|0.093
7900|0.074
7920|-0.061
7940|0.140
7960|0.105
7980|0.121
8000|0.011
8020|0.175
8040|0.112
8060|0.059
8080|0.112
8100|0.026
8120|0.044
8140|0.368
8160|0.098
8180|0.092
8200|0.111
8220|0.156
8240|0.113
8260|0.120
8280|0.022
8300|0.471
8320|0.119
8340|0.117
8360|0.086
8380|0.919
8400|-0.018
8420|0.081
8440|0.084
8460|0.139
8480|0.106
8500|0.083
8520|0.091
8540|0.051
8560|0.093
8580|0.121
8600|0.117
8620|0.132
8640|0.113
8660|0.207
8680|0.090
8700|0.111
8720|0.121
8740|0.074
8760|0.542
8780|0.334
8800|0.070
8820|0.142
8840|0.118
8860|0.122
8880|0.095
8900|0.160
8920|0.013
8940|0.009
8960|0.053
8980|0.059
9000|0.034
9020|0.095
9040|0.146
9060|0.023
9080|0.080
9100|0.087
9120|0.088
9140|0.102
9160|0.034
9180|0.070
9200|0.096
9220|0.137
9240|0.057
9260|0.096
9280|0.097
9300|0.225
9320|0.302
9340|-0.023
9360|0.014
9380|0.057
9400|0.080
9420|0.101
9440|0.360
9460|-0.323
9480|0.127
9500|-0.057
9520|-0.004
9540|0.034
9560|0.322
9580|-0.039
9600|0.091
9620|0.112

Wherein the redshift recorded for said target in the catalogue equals 0.67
